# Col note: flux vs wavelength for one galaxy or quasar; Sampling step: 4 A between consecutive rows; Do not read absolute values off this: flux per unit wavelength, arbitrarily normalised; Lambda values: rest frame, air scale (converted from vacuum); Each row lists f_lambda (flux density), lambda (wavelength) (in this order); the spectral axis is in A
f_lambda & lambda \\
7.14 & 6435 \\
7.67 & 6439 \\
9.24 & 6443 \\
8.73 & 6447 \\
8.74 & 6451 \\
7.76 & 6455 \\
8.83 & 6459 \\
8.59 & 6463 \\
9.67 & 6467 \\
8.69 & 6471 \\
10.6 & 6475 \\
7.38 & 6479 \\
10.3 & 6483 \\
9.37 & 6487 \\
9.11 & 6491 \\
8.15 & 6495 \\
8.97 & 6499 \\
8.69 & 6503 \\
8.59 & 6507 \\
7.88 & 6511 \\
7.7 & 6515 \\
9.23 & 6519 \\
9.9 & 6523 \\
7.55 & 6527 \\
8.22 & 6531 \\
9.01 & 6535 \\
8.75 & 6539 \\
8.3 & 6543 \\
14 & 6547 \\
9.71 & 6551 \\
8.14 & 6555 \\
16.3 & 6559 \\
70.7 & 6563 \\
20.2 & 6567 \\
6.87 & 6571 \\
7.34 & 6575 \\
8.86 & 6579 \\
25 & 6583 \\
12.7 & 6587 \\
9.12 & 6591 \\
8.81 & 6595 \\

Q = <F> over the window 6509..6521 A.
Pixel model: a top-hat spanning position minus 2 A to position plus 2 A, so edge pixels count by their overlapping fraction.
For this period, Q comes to 8.27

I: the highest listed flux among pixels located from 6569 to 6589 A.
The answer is 25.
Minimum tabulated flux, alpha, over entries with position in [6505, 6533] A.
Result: 7.55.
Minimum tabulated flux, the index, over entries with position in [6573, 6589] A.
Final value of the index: 7.34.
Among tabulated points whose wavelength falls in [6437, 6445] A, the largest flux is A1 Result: 9.24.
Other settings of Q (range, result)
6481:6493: 9.59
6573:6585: 13.7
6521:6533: 8.56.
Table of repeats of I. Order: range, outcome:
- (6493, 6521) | 9.23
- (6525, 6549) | 14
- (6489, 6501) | 9.11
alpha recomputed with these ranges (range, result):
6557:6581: 6.87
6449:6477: 7.76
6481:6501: 8.15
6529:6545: 8.22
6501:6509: 8.59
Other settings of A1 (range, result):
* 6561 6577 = 70.7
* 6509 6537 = 9.9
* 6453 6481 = 10.6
